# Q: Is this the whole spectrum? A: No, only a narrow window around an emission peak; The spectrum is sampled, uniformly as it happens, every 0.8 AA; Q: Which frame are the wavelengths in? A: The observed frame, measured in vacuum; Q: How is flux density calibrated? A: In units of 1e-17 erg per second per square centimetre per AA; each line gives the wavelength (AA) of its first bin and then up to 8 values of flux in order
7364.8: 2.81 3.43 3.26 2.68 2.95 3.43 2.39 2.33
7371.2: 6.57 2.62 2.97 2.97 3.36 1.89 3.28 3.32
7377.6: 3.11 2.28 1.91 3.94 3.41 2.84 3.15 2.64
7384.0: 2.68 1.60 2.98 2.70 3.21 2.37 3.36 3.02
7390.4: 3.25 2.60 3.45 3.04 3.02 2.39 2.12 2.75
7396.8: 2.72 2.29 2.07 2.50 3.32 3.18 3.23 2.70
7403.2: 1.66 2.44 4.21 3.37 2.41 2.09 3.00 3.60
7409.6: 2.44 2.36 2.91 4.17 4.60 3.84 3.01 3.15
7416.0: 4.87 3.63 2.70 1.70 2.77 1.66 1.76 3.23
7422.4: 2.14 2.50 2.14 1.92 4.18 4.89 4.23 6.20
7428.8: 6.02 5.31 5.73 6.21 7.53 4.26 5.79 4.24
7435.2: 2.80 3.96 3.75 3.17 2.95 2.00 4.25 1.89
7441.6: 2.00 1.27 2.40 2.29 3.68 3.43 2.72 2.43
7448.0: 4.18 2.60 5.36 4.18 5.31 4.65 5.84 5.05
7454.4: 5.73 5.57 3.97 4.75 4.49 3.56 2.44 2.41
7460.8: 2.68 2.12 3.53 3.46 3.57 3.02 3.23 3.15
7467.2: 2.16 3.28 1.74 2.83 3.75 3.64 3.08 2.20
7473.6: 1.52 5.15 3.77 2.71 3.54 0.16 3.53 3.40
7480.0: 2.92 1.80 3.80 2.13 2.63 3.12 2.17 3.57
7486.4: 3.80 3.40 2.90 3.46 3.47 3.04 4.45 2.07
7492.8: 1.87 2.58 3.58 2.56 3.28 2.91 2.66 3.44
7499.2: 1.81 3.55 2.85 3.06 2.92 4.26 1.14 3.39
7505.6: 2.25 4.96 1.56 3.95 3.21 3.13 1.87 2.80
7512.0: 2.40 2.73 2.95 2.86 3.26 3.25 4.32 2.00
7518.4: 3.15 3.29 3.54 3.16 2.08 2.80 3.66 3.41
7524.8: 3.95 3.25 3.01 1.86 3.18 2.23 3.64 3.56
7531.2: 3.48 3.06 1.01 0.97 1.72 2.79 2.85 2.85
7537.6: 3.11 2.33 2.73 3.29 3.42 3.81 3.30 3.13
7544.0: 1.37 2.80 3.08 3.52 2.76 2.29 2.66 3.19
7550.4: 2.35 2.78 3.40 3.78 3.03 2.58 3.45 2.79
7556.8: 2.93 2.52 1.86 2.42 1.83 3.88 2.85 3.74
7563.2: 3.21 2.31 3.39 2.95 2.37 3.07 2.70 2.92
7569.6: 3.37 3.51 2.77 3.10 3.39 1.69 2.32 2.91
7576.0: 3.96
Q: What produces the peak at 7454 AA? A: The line [N II] 6583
